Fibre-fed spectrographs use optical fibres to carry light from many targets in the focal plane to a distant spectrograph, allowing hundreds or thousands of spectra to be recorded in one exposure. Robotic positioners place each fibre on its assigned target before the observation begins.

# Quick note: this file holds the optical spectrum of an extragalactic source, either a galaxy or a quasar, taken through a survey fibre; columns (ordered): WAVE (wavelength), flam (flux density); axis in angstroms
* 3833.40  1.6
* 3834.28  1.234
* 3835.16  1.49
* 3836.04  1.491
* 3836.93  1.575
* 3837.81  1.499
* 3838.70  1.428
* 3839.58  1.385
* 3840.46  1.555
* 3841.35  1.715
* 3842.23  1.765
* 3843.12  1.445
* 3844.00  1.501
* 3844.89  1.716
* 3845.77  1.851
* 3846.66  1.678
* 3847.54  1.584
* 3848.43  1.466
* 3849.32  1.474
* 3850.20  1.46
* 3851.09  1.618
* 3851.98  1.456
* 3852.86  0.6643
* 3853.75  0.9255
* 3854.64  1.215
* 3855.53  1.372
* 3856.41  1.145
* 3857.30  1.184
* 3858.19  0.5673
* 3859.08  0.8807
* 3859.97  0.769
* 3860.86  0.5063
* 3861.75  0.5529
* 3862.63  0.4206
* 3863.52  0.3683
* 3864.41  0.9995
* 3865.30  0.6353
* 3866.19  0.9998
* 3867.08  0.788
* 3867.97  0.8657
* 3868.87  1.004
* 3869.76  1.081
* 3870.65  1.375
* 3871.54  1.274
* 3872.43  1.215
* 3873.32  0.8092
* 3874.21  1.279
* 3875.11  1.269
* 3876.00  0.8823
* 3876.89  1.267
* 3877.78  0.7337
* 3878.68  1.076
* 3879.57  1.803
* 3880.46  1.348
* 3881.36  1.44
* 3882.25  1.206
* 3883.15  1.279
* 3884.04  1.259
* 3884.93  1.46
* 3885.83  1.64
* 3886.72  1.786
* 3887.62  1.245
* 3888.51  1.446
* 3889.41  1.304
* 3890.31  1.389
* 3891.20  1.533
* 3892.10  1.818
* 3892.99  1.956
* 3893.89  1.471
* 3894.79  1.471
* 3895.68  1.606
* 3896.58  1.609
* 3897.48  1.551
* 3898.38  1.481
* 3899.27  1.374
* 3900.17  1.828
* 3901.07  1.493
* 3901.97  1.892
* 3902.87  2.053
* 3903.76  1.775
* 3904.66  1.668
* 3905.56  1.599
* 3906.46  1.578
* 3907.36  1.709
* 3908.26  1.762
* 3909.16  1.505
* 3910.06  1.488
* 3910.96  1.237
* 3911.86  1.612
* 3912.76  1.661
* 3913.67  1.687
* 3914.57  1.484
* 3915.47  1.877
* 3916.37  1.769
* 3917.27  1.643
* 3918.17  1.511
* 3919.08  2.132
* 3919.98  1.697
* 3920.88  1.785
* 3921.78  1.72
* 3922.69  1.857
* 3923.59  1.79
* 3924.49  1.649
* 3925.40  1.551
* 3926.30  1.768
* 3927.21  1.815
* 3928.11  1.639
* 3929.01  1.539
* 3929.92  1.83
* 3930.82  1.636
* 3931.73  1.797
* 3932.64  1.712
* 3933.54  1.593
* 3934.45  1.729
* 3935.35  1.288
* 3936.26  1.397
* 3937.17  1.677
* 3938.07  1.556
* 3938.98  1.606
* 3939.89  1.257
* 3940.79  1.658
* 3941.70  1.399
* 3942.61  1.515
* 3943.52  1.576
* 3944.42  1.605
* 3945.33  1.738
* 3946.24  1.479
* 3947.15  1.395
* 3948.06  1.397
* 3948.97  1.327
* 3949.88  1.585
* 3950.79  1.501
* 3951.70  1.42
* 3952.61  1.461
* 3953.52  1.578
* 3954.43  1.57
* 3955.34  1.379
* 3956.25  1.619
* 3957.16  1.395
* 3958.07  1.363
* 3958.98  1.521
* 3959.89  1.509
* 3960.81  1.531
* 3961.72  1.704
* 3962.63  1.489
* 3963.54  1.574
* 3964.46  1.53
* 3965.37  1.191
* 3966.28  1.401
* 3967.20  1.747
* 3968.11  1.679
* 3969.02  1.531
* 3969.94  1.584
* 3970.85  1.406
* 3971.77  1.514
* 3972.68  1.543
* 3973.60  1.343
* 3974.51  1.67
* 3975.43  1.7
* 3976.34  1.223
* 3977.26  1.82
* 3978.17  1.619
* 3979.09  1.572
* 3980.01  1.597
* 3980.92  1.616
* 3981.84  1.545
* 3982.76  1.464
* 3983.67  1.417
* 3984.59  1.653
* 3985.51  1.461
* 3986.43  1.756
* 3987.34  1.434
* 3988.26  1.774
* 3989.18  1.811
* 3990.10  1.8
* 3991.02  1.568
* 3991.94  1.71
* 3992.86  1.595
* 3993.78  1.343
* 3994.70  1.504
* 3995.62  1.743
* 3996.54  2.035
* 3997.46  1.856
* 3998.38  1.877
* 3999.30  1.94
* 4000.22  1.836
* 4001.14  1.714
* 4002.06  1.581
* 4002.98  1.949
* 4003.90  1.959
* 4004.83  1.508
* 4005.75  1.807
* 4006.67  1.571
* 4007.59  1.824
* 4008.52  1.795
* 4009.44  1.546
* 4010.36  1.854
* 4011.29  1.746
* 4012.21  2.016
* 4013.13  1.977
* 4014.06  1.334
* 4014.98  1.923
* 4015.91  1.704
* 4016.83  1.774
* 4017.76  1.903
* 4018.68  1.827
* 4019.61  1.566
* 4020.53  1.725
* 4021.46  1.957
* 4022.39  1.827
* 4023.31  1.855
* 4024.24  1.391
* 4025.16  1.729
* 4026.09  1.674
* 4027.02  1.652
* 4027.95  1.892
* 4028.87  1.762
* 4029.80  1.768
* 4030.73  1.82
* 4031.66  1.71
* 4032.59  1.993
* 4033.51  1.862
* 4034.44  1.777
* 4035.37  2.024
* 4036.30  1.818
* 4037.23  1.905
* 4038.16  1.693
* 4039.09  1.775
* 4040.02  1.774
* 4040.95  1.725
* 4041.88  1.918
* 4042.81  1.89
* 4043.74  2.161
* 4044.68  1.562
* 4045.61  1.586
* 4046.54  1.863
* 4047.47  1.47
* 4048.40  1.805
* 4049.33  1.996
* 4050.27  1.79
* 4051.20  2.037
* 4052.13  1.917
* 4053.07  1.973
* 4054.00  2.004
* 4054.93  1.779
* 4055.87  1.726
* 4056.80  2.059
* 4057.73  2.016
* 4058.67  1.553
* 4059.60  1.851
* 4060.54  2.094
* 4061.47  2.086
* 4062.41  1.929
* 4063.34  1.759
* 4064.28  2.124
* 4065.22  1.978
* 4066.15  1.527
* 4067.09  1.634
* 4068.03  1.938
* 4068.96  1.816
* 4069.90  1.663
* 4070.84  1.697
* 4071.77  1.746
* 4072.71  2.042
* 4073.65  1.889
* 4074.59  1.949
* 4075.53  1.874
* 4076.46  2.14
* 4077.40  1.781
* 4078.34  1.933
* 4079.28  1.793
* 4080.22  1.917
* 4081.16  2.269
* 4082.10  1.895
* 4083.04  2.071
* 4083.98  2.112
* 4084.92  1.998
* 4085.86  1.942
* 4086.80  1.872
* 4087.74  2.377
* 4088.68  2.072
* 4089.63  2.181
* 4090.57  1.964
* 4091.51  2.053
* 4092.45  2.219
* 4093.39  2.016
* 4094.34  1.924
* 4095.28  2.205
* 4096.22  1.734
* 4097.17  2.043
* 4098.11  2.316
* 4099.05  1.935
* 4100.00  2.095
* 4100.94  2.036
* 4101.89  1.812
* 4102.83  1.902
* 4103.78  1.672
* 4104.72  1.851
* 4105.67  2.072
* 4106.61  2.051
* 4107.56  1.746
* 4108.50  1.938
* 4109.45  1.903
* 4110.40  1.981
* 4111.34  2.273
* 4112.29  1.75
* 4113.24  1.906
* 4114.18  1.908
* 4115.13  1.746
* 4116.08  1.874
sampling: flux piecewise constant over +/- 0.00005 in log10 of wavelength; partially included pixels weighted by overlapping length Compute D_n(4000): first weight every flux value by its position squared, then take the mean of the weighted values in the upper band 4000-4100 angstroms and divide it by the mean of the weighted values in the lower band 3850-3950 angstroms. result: 1.42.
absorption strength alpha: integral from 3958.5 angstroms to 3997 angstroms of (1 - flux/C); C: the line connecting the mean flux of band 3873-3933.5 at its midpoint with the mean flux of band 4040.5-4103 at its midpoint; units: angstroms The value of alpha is 3.3 angstroms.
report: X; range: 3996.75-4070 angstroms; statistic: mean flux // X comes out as 1.81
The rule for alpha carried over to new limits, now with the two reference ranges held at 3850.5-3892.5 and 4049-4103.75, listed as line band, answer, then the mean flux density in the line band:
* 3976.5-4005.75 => -1.24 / 1.68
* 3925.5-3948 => -3.21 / 1.59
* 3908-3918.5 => -2.45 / 1.6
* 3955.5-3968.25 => -0.17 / 1.51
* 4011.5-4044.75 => -0.84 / 1.8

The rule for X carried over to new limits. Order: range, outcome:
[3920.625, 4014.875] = 1.61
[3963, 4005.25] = 1.62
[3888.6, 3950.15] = 1.62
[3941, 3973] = 1.51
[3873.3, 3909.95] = 1.49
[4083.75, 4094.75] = 2.06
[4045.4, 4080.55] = 1.86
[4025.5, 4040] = 1.81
